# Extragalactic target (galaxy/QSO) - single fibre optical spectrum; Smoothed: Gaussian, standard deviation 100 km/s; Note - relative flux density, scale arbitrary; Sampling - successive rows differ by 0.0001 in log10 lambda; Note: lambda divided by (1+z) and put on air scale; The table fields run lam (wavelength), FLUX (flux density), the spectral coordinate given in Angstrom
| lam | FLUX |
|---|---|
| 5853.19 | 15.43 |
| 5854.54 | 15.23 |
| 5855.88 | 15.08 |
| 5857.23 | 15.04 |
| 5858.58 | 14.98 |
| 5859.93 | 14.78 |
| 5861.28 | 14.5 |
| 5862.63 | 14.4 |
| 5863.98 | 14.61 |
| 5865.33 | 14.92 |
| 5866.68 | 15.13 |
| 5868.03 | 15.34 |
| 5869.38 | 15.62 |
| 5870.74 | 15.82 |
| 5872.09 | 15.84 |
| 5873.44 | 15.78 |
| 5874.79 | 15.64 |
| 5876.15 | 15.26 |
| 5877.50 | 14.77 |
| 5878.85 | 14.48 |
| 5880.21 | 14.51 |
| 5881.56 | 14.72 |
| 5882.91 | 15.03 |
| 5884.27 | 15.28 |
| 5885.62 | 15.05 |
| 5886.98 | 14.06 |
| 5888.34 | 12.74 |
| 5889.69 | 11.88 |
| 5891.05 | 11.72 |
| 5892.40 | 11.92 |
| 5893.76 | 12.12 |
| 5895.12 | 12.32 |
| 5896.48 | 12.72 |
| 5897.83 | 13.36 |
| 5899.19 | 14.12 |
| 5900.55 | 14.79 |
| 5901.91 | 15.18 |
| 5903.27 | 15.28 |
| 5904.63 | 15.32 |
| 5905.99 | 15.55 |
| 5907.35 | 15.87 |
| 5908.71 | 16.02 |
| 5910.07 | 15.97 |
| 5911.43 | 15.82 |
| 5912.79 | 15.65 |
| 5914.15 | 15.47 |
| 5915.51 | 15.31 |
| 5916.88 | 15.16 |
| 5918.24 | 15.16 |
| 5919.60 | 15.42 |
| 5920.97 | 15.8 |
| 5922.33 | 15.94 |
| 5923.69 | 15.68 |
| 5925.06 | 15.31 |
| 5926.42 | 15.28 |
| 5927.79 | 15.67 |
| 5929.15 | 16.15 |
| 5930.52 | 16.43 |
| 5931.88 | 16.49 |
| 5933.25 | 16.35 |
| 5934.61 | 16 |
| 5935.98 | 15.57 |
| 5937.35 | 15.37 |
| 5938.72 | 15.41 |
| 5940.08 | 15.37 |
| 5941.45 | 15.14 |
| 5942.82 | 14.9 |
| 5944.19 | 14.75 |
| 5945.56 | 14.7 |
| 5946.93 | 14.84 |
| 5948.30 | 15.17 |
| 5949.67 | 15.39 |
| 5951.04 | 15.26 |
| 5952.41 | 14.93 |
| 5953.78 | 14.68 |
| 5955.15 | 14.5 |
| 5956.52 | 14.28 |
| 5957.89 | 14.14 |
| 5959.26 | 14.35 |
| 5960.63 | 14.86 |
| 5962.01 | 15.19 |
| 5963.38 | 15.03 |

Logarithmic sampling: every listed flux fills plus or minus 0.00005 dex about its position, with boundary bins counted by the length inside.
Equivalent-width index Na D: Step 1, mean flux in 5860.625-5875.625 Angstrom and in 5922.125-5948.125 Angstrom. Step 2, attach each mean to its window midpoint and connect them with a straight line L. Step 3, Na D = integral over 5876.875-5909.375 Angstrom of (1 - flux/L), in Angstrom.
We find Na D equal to 2.6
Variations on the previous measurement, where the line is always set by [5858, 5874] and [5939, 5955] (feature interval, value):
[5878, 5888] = 0.3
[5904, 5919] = -0.5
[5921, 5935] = -0.8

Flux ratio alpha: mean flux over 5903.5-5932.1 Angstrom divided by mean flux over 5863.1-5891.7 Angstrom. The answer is 1.1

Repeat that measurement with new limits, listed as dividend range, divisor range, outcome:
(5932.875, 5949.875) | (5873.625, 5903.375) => 1.09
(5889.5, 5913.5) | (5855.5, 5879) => 0.94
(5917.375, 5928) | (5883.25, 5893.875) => 1.18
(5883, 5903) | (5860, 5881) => 0.89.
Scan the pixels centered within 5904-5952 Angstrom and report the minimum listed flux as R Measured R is 14.7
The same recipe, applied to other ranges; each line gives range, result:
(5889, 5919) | 11.72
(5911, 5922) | 15.16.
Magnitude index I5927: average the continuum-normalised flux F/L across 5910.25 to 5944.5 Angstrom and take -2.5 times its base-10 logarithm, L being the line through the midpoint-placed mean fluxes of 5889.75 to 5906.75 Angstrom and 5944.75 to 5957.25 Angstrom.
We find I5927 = -0.09 mag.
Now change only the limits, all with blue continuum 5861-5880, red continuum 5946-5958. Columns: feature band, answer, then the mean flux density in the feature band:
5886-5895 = 0.20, 12.5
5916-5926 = -0.04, 15.5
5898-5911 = -0.02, 15.3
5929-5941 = -0.07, 15.9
